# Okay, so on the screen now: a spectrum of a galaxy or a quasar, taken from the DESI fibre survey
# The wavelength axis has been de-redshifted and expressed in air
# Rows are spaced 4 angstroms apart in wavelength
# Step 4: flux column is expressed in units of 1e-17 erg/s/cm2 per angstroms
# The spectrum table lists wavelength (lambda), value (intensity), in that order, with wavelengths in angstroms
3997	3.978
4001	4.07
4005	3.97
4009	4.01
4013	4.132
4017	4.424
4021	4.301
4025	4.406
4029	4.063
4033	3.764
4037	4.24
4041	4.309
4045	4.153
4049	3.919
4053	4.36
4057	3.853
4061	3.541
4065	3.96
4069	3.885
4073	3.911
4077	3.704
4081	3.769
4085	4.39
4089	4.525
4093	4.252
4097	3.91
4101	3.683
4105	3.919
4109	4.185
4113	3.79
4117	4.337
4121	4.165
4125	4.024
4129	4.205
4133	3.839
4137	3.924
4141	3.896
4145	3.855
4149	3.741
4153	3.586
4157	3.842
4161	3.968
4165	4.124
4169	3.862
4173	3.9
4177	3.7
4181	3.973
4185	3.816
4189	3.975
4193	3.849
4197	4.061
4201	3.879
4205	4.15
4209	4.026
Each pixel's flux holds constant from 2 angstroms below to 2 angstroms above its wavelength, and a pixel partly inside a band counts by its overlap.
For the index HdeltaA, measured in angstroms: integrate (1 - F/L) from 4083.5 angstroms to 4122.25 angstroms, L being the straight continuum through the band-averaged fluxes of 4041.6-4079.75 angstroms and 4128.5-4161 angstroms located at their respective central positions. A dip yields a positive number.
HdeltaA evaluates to -2.2 angstroms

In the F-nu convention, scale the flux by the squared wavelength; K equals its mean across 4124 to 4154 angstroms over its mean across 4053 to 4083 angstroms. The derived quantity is 1.0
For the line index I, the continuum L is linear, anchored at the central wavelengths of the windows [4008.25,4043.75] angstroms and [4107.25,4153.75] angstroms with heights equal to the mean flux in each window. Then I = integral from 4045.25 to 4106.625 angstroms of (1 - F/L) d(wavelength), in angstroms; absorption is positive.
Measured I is 1.60 angstroms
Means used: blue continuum 4.19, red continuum 3.97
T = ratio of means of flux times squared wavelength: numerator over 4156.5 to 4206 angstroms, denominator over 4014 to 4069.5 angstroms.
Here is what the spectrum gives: 1.03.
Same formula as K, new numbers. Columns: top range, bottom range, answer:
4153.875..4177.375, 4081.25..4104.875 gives 0.98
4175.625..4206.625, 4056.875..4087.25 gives 1.07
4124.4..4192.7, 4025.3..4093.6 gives 1.01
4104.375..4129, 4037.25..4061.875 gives 1.04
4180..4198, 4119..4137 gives 1.00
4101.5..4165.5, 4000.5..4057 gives 1.00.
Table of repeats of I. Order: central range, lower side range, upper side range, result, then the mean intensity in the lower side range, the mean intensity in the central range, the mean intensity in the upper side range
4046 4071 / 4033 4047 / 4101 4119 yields 1.2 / 4.17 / 3.93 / 4.02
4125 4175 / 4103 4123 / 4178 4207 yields 1.5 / 4.08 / 3.9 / 3.95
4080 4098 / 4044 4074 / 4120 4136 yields -1.0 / 3.94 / 4.21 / 4.04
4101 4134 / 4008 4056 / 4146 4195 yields -0.5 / 4.17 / 4.04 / 3.86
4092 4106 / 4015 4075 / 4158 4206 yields 0.3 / 4.07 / 3.92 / 3.93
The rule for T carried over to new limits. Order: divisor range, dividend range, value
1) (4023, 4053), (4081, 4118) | 1.02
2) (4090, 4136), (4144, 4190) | 0.98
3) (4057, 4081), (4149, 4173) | 1.06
